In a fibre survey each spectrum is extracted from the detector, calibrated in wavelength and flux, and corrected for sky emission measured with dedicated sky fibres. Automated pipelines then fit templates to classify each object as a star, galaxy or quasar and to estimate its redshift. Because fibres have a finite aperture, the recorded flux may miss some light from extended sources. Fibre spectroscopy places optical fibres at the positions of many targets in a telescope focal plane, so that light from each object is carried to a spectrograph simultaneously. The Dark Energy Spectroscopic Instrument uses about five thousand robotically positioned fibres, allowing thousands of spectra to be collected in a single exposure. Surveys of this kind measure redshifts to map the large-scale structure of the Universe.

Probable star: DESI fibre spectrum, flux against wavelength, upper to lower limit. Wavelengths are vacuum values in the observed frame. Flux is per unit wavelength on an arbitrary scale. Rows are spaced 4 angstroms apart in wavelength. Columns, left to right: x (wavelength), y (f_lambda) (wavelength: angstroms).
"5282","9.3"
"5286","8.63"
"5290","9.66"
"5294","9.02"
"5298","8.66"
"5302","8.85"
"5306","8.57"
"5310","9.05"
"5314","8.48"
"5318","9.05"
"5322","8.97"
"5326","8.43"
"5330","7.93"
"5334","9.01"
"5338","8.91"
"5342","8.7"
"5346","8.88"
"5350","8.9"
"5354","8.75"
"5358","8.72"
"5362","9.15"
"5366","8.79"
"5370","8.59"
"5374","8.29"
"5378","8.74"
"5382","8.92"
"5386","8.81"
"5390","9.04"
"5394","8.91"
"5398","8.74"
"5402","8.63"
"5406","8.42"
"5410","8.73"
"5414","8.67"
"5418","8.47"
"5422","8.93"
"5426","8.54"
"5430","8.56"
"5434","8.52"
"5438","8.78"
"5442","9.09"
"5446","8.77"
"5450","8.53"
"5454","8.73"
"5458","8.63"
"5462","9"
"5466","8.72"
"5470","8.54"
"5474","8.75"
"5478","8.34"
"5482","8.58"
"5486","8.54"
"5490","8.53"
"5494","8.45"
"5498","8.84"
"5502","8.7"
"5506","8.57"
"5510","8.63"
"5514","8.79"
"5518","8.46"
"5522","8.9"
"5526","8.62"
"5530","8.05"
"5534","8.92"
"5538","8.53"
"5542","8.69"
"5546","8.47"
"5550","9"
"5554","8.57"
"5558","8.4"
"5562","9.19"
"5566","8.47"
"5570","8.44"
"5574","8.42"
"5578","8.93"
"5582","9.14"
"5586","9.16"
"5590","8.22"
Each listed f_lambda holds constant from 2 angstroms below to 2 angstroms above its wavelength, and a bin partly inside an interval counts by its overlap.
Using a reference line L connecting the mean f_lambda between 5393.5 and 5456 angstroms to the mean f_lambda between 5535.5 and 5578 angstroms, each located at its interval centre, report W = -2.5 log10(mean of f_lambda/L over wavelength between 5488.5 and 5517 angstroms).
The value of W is 0.00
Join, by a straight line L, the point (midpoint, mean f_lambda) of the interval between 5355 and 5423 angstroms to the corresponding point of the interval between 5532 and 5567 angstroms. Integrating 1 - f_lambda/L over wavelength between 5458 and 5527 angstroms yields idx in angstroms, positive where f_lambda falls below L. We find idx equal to 0.5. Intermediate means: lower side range 8.74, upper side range 8.7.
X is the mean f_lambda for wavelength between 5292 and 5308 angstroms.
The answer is 8.77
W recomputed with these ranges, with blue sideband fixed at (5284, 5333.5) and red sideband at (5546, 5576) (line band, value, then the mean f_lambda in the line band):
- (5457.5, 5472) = -0.01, 8.73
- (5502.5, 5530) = 0.00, 8.62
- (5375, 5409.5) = 0.00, 8.76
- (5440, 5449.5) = -0.02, 8.87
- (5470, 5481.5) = 0.02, 8.55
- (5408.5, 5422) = 0.01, 8.66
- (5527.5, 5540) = 0.02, 8.5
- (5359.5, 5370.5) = -0.02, 8.87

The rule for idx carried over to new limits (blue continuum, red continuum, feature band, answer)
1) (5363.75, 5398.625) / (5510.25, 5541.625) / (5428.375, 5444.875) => -0.07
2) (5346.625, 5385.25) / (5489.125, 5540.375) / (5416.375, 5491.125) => 0.13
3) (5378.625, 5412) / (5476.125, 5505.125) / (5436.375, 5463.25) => -0.40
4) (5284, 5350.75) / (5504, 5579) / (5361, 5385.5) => 0.07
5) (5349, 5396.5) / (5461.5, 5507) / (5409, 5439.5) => 0.25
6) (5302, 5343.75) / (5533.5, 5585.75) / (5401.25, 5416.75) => 0.20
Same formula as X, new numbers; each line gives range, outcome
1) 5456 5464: 8.82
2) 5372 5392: 8.76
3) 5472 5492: 8.55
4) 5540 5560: 8.63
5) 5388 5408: 8.75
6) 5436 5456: 8.78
